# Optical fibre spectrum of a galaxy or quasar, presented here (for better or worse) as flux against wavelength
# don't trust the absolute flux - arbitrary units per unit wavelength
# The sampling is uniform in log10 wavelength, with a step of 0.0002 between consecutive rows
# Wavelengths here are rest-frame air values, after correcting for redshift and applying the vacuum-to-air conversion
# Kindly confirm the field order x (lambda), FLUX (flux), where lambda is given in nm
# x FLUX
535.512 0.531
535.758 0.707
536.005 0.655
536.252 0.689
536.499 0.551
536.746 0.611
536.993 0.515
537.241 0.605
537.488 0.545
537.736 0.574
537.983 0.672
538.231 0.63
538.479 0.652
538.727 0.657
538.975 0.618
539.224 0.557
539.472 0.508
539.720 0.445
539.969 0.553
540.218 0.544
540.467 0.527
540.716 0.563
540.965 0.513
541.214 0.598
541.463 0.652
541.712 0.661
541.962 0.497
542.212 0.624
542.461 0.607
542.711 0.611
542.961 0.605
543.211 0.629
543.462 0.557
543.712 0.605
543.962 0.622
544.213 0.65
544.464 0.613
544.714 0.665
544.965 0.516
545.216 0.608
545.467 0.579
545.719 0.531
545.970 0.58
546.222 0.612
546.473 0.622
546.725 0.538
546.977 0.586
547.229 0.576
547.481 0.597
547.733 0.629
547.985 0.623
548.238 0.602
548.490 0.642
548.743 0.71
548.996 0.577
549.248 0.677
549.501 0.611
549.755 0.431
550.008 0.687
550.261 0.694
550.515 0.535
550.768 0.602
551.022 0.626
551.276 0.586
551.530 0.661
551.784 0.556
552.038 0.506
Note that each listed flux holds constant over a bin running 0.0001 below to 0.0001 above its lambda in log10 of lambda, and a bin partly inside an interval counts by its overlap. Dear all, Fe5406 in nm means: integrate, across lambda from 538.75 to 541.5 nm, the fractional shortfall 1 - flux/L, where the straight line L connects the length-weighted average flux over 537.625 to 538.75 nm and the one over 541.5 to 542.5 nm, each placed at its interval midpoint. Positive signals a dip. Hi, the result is 0.29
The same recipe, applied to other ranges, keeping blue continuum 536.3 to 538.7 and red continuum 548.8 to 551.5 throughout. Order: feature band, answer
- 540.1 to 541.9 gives 0.08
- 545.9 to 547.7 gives 0.05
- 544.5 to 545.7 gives 0.03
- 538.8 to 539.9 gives 0.11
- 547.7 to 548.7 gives -0.04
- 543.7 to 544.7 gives -0.04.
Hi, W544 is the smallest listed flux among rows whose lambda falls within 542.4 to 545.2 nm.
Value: 0.516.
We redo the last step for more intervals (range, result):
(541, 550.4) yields 0.431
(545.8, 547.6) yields 0.538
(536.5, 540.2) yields 0.445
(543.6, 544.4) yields 0.605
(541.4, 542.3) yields 0.497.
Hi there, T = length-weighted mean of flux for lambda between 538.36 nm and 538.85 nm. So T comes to 0.655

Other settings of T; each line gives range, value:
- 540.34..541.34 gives 0.551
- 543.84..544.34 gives 0.635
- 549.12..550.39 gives 0.62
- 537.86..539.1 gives 0.645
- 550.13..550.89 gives 0.611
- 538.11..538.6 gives 0.641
